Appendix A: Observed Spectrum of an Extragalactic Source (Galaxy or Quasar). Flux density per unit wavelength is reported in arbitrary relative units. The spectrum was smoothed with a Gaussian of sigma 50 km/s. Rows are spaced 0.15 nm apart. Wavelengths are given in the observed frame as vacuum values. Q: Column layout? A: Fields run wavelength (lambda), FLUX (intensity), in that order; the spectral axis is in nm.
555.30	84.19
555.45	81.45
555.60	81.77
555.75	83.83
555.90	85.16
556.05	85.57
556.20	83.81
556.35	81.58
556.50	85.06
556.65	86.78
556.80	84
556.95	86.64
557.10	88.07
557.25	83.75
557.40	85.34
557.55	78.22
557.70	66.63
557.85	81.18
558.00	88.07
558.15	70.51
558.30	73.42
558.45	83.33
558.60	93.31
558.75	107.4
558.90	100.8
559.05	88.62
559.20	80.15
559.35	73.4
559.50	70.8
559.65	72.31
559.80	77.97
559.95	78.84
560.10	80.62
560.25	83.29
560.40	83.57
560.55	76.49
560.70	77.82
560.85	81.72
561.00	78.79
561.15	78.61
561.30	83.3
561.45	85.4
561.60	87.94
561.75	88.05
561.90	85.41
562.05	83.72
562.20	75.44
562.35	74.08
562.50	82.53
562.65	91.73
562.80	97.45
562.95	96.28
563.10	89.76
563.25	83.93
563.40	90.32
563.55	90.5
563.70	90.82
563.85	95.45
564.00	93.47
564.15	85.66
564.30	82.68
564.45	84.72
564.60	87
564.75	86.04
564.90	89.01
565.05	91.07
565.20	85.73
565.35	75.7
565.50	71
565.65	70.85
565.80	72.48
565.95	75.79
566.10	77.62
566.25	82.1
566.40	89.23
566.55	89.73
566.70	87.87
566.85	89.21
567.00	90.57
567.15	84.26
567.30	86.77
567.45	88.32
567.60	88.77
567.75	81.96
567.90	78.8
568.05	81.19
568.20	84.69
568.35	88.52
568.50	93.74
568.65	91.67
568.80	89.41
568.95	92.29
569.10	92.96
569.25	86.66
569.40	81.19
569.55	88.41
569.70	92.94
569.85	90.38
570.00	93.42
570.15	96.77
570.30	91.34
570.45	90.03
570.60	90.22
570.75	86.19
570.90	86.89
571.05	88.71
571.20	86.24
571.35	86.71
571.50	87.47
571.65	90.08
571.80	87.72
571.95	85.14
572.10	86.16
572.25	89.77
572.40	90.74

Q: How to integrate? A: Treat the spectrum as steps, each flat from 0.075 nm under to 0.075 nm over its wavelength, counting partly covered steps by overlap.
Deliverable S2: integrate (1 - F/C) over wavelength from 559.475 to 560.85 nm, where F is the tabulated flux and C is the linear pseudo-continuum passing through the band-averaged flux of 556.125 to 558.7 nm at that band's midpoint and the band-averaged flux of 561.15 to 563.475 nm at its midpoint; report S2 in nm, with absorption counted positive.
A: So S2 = 0.10 nm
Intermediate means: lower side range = 82.6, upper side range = 86.1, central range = 78.4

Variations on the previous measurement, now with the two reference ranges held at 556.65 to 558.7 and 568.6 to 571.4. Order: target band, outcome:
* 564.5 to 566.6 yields 0.13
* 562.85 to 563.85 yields -0.06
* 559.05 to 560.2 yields 0.08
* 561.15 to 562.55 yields 0.03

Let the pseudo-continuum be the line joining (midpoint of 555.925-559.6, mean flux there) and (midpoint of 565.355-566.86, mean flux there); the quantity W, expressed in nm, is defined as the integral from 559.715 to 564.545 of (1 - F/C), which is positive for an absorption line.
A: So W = -0.19 nm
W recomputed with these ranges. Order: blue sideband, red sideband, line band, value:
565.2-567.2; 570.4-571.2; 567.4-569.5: -0.06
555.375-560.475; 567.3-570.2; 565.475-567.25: 0.10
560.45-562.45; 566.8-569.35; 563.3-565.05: -0.10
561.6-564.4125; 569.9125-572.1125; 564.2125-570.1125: 0.18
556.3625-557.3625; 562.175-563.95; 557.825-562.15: 0.22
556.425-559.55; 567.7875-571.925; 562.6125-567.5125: 0.03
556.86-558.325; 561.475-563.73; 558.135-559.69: -0.03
